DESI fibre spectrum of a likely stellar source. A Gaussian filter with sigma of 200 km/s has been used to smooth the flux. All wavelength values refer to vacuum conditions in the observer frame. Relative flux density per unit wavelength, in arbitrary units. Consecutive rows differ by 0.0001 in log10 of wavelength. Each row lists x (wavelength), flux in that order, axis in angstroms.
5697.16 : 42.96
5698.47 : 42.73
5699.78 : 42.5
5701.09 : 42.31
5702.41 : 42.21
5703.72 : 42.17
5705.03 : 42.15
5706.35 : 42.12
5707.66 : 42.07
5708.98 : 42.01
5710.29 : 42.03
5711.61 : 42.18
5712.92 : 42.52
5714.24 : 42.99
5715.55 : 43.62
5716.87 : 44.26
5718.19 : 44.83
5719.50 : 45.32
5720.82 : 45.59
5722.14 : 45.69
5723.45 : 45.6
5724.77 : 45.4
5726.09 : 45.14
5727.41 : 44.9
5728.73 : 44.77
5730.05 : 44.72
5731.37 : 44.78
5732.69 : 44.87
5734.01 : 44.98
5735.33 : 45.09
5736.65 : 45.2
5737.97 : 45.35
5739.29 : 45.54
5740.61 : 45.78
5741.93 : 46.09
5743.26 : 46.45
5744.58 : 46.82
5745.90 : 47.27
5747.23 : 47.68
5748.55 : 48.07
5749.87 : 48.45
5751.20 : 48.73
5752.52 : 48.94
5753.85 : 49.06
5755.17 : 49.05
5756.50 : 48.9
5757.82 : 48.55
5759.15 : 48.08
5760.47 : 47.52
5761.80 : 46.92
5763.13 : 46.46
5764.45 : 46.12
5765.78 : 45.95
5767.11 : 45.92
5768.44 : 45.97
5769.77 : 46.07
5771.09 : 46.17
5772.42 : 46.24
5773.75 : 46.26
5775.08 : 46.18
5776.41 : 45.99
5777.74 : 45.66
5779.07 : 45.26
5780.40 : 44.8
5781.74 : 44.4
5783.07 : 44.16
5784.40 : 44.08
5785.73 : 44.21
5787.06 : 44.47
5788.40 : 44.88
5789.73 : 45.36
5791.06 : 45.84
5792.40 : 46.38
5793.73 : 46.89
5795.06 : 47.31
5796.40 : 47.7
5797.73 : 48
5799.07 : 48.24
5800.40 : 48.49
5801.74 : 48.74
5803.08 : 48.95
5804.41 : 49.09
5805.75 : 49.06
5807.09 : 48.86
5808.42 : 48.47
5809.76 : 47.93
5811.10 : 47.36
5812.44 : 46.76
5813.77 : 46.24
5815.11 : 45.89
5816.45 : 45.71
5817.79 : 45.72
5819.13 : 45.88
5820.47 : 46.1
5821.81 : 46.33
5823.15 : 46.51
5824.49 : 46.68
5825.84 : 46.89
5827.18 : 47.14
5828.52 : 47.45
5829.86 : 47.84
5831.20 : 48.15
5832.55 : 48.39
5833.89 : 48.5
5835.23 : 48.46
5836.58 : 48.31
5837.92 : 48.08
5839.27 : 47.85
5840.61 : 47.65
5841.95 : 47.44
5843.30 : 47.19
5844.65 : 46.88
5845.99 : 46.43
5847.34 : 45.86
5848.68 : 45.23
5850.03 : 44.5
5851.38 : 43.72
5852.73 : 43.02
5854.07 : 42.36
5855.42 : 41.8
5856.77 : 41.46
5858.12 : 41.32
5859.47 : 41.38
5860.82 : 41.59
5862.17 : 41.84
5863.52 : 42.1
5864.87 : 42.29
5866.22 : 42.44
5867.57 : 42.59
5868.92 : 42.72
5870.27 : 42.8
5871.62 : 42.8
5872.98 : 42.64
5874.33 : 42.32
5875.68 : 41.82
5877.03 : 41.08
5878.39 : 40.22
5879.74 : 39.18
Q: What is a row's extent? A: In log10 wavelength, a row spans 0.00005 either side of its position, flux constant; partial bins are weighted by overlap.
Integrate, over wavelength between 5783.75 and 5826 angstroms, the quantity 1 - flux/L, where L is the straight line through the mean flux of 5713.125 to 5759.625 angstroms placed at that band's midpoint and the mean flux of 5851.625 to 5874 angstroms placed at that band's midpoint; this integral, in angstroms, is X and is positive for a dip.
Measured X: -2.72 angstroms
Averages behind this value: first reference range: 46.1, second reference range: 42.2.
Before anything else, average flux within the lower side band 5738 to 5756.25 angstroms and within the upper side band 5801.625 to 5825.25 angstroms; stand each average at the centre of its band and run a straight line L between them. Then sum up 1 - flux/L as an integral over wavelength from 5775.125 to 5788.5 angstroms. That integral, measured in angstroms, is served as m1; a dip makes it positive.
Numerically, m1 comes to 0.70 angstroms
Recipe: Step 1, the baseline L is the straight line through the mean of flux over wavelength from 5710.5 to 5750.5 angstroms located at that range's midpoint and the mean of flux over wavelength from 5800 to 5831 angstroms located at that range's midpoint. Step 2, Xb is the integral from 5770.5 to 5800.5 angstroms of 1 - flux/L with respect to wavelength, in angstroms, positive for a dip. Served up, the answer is 0.4 angstroms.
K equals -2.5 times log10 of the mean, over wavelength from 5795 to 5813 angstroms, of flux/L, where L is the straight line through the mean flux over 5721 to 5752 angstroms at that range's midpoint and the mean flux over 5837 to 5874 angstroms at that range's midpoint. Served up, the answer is -0.08 mag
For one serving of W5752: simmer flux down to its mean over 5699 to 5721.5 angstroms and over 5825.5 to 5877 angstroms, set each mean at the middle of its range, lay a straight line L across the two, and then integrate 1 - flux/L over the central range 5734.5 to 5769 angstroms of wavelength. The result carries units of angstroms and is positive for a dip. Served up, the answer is -2.83 angstroms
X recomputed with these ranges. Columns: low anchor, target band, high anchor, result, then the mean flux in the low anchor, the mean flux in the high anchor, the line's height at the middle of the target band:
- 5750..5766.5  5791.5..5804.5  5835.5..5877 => -0.5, 47.9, 43.9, 46.3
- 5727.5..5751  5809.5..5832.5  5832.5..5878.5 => -1.1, 46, 44.1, 44.7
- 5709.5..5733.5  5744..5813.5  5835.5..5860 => -3.5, 44.4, 45.1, 44.7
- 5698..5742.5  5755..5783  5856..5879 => -2.0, 44.1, 42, 43.4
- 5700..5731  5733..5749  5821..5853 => -0.6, 43.7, 46.9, 44.3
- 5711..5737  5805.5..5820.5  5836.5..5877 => -1.0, 44.6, 43.8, 44.1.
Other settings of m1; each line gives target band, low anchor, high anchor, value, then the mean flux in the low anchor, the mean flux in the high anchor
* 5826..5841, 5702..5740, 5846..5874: -1.7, 44.1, 42.8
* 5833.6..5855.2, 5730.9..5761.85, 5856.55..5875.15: -1.6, 47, 42.2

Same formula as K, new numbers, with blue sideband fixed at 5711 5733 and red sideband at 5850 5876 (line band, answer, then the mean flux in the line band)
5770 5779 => -0.06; 46.1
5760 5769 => -0.06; 46.4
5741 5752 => -0.08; 47.4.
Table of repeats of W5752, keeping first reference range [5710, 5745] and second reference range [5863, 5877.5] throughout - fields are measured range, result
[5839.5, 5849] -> -0.88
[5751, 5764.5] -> -1.15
